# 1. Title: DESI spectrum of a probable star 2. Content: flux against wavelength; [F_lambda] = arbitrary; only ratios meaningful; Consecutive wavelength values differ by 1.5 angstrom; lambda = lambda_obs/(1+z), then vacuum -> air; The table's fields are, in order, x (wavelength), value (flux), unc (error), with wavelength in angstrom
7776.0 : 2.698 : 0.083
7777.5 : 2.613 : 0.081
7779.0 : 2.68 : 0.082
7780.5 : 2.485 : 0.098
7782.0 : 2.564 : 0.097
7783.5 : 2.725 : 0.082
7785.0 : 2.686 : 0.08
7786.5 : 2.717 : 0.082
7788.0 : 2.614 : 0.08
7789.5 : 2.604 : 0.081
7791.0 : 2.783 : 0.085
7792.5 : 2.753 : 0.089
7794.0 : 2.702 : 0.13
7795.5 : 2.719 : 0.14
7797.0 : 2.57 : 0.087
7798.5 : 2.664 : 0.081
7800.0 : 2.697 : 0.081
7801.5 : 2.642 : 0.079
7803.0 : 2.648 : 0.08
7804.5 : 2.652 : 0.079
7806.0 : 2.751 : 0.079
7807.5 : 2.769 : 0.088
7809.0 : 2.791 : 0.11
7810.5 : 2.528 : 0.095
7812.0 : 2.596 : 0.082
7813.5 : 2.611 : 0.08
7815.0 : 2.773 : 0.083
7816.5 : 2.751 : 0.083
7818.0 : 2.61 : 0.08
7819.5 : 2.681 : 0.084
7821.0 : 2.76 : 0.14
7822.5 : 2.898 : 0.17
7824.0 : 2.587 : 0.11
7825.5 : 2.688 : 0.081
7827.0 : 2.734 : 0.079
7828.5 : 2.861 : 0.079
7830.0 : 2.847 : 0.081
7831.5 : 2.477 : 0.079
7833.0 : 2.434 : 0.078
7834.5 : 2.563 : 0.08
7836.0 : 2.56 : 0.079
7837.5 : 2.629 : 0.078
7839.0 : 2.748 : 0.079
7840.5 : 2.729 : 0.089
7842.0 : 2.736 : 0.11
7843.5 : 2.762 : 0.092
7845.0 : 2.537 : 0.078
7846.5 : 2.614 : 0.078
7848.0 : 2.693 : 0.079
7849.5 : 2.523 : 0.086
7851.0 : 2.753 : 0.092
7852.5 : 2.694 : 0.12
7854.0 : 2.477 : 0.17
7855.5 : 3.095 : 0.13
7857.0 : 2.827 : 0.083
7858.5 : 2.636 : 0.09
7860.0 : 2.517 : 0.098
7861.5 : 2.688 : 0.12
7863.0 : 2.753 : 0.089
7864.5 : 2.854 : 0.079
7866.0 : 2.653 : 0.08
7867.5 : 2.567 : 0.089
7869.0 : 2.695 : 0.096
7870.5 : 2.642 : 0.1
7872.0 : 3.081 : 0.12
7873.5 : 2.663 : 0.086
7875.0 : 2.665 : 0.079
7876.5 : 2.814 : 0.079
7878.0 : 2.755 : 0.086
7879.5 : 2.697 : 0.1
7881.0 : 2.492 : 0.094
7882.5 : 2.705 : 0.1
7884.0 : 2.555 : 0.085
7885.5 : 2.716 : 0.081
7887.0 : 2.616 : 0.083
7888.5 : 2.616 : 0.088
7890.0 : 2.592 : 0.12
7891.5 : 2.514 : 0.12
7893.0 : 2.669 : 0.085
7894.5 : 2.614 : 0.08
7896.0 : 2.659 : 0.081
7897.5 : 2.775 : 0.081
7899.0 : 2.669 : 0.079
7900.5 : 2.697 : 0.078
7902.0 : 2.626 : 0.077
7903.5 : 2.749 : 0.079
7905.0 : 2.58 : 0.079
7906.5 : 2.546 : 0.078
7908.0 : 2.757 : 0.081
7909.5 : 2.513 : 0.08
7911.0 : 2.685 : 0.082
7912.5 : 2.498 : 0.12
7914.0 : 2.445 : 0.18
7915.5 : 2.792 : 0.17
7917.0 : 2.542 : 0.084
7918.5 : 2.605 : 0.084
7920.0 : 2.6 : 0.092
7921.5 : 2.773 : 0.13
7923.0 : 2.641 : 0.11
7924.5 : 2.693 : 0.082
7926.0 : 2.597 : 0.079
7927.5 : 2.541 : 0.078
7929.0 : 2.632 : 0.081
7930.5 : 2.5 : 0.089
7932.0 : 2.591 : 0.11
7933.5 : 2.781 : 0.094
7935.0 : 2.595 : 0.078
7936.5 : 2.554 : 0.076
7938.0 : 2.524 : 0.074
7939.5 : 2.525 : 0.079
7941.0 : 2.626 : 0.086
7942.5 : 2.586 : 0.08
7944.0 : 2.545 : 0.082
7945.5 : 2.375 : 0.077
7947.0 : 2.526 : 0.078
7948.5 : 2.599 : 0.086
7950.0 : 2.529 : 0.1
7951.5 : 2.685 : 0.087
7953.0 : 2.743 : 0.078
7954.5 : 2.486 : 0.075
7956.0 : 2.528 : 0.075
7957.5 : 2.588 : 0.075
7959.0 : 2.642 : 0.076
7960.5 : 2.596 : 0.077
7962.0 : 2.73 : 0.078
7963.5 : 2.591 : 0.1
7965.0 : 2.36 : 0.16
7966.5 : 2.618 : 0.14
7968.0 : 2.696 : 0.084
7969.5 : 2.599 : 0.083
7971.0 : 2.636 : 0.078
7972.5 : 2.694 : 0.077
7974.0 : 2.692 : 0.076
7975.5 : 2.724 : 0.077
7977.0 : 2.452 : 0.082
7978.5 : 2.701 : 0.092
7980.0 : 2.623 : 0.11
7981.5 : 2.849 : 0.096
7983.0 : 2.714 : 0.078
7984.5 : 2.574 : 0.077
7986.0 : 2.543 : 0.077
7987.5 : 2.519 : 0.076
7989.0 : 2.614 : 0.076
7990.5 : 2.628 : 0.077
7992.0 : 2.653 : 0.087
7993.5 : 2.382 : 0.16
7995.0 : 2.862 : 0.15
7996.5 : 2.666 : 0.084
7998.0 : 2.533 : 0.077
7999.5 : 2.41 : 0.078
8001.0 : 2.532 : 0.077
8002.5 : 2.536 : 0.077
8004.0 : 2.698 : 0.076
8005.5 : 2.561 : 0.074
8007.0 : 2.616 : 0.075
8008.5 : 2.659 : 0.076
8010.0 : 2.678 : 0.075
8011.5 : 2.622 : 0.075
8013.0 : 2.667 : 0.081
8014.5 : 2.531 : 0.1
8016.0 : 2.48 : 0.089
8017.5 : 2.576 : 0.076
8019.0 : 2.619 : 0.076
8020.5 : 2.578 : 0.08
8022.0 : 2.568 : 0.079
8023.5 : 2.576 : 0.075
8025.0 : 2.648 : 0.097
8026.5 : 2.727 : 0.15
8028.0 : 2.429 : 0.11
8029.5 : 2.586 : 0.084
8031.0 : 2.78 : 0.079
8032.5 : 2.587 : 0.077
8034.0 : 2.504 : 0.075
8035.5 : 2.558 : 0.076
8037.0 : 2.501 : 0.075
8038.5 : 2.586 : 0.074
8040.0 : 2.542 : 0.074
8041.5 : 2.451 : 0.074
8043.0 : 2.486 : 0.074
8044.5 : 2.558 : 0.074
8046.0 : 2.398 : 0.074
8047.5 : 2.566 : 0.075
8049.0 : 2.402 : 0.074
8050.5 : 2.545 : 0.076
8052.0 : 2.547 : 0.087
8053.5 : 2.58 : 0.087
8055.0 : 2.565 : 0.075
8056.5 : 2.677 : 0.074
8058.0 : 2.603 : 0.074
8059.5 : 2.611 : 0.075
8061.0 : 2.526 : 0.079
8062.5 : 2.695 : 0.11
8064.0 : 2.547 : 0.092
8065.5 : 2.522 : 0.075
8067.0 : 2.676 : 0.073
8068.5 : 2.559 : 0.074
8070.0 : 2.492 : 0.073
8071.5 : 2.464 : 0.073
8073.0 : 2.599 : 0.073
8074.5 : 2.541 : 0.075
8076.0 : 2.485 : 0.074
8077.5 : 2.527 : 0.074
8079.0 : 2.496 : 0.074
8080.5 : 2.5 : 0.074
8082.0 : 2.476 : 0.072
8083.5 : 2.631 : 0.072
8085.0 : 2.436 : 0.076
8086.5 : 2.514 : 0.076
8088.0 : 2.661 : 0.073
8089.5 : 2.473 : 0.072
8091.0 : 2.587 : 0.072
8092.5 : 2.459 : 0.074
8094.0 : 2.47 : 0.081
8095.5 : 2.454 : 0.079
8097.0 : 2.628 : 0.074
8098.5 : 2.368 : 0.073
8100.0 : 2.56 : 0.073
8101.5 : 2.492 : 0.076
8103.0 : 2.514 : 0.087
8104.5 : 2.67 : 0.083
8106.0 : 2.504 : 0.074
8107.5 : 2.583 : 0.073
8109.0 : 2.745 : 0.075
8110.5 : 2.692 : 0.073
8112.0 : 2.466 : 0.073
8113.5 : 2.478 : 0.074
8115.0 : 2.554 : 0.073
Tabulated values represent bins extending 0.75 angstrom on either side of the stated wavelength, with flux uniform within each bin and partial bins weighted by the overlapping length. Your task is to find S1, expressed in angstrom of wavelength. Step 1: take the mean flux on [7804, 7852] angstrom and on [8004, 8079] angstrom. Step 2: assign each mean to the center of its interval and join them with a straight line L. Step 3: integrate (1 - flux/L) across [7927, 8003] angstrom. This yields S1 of 0.3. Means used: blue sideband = 2.68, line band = 2.6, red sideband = 2.57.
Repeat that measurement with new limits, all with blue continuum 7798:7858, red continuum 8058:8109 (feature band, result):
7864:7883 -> -0.4 angstrom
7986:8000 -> 0.0 angstrom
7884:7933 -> 0.2 angstrom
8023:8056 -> 0.2 angstrom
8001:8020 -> -0.1 angstrom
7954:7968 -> 0.2 angstrom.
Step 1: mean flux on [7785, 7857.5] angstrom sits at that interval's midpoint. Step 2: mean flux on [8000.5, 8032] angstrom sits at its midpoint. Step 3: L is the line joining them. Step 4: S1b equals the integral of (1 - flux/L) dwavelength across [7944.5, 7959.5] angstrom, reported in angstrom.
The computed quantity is 0.4 angstrom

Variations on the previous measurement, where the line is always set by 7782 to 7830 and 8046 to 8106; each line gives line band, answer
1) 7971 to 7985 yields -0.39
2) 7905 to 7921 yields 0.20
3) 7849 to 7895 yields -0.44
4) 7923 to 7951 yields 0.47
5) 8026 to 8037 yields -0.09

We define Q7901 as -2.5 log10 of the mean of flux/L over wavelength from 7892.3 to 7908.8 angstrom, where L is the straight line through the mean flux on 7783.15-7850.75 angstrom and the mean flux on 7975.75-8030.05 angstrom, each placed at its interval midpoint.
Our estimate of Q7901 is -0.01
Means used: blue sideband 2.68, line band 2.67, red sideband 2.6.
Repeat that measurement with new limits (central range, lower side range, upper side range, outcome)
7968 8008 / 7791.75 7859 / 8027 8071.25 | -0.012 mag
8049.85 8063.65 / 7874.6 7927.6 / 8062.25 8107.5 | -0.019 mag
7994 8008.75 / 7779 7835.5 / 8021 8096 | -0.011 mag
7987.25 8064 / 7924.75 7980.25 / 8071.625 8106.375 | -0.009 mag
